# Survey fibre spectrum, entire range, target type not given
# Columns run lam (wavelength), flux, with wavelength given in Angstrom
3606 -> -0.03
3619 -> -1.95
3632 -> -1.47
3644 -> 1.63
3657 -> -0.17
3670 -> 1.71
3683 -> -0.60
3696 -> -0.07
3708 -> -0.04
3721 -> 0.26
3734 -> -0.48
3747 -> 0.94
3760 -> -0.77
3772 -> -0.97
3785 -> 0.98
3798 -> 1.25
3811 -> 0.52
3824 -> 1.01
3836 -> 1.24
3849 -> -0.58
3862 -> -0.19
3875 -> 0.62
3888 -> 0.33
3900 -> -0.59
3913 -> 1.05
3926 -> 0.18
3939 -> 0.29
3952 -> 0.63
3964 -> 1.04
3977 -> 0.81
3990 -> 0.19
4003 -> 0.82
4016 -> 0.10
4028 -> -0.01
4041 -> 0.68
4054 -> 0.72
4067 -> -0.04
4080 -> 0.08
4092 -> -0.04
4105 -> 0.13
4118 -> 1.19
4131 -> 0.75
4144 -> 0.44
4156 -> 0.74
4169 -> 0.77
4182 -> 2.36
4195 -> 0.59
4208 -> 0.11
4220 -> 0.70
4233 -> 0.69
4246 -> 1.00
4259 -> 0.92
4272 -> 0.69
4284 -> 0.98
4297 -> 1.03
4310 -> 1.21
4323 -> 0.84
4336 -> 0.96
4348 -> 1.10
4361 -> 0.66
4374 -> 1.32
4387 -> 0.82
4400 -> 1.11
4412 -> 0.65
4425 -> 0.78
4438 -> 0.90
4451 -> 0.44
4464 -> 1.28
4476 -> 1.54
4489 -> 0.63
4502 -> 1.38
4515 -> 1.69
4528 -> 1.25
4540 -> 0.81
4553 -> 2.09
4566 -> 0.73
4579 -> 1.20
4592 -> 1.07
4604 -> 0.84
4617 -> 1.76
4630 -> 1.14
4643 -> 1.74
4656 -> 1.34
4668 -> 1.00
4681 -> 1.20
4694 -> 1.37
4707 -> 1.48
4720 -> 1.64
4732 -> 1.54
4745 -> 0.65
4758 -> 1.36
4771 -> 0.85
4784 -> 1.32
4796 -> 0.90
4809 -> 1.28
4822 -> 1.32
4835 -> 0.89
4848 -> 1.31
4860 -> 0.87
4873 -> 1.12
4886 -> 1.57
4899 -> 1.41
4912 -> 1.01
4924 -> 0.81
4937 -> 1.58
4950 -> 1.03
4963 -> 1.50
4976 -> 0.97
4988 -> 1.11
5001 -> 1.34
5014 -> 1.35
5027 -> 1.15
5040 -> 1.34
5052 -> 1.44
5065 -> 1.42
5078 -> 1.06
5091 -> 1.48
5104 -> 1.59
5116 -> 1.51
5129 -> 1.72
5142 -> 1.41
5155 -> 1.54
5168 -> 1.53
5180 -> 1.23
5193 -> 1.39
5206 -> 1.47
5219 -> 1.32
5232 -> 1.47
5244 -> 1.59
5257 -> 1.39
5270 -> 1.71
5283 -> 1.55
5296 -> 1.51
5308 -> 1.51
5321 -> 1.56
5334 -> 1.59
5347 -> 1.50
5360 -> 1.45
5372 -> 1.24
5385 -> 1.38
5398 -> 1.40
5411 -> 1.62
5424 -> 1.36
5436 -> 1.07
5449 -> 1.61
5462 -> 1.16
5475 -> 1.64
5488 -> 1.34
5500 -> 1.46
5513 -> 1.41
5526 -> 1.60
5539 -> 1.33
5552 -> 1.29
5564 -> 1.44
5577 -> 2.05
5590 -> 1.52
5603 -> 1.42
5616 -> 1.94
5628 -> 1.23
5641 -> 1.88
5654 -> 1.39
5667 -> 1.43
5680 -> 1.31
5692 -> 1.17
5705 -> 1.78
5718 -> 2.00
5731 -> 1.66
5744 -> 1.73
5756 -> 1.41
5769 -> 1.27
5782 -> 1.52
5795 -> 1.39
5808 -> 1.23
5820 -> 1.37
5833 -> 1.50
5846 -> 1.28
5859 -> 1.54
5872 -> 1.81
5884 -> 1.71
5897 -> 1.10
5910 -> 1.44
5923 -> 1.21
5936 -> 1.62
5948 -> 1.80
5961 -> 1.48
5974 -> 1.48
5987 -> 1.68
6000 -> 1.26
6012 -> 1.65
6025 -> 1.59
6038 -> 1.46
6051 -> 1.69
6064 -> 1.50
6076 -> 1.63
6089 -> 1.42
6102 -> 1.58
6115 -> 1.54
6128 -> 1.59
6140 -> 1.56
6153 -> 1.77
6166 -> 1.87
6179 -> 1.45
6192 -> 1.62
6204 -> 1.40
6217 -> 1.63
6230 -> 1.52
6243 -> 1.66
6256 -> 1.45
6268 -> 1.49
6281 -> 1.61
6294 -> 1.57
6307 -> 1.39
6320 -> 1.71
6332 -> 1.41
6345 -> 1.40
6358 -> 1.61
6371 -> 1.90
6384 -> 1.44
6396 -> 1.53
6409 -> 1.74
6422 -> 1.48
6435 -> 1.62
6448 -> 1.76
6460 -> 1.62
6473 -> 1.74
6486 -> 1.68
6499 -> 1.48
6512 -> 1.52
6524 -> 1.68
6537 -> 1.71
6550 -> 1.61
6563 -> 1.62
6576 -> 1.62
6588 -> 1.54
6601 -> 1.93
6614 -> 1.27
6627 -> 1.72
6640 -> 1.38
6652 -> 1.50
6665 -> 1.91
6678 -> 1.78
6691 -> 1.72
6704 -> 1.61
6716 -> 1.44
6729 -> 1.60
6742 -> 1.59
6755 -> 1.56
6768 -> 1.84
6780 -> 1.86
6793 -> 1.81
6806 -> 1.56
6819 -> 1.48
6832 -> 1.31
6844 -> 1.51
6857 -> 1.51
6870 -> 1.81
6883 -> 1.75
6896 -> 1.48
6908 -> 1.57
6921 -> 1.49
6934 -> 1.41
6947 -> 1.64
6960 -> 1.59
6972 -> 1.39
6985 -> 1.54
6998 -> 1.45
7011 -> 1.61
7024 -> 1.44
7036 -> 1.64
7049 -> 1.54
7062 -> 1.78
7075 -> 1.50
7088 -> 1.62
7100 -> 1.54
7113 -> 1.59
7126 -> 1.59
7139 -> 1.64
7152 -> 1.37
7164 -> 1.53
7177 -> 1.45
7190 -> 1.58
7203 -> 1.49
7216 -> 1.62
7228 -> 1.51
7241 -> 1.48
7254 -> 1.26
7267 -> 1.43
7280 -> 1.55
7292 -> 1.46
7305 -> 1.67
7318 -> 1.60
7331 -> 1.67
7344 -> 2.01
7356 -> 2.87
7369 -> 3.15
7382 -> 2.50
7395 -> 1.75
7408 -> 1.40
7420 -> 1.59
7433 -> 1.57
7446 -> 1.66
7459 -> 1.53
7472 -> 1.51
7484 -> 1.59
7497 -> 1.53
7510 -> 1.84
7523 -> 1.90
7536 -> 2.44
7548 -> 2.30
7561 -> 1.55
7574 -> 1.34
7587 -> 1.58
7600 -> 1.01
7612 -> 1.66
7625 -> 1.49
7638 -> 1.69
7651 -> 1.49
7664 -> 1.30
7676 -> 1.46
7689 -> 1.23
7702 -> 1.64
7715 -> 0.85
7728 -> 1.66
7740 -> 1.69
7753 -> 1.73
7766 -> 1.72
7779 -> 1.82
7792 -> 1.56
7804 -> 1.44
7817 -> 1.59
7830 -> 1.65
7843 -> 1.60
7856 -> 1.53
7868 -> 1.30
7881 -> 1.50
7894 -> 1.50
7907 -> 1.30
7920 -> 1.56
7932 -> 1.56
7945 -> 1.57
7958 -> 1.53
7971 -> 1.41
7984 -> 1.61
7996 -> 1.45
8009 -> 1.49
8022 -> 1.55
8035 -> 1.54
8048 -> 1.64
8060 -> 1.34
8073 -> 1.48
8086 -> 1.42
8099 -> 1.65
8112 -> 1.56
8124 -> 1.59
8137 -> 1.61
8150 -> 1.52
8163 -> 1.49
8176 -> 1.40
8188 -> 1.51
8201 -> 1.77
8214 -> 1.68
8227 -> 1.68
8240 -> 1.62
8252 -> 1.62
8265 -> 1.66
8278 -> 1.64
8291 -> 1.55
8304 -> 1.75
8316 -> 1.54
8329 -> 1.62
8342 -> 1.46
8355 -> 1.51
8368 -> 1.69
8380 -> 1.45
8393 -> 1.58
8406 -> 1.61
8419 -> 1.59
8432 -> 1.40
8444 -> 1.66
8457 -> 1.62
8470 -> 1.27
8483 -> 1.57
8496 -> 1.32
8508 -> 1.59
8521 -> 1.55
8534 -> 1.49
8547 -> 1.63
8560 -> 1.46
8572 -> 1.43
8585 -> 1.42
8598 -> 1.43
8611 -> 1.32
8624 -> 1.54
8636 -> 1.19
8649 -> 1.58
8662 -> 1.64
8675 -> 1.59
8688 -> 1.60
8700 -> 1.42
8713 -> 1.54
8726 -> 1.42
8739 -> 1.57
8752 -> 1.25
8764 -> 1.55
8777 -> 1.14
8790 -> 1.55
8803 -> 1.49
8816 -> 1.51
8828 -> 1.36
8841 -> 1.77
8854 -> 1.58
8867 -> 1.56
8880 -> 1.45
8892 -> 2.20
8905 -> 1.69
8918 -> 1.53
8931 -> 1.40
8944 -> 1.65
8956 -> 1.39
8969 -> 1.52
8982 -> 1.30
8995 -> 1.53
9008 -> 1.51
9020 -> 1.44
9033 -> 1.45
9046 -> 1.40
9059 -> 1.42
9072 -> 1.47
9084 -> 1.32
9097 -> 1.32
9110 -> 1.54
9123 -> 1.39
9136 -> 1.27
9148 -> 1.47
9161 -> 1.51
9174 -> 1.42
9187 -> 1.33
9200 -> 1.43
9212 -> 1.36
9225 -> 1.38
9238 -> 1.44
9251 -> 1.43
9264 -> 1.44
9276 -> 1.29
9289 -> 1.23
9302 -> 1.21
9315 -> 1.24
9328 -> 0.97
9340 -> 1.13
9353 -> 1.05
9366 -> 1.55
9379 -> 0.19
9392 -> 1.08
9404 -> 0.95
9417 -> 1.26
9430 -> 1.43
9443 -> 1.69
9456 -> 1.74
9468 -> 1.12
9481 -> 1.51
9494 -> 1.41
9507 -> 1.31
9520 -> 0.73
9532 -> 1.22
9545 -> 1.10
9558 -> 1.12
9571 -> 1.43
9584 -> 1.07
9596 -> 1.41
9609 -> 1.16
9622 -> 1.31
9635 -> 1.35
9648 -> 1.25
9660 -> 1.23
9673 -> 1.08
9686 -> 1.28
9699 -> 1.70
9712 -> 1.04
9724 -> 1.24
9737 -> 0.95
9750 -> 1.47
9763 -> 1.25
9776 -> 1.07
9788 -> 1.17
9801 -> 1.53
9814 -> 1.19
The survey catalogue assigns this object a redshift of 0.122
